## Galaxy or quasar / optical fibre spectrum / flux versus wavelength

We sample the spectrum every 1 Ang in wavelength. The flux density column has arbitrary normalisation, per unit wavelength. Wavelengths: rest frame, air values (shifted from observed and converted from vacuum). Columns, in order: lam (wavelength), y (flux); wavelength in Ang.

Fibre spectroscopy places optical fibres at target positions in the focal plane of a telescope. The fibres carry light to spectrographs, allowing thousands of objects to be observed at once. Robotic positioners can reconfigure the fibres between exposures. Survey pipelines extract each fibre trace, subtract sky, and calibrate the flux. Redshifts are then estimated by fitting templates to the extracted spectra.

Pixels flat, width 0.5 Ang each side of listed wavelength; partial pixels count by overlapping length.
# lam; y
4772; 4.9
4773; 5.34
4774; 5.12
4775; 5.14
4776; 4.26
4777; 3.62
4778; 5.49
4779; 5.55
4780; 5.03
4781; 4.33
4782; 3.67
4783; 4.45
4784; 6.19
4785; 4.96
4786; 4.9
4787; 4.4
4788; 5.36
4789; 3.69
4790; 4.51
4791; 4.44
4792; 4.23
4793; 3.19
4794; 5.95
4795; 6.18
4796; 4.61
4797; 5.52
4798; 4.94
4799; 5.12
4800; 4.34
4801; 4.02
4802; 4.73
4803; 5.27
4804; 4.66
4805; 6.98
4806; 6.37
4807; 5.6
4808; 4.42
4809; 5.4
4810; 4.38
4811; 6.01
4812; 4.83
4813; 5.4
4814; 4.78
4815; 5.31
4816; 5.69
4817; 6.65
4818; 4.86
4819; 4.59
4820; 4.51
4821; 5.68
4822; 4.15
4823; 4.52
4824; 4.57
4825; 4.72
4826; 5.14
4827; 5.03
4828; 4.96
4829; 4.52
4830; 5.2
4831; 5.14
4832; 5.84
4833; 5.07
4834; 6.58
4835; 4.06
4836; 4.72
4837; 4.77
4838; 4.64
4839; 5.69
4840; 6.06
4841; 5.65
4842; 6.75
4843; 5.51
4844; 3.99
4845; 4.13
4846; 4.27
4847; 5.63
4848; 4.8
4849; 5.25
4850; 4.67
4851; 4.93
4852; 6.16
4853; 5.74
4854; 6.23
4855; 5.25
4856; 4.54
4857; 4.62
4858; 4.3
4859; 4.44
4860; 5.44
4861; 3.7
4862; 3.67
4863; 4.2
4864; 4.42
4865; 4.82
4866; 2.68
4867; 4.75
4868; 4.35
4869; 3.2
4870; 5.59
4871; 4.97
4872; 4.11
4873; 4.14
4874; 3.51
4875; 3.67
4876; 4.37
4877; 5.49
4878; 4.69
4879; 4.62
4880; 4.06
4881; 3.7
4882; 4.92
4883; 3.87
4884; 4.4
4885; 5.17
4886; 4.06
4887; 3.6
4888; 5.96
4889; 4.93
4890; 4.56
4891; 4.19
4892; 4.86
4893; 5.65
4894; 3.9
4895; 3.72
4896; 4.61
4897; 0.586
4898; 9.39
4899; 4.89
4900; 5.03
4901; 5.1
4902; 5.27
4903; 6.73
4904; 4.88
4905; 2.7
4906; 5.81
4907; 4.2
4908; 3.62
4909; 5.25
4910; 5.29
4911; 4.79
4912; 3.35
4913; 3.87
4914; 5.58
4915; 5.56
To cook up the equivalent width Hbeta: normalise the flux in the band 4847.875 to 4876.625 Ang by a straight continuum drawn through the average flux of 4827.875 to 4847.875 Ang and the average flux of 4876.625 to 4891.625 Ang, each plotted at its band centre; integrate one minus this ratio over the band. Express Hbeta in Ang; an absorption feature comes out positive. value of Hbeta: 1.6 Ang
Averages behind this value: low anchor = 5.16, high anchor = 4.54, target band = 4.57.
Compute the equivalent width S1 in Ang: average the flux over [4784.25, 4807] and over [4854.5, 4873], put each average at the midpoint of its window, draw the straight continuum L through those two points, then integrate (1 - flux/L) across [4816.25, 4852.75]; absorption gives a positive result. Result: -3.8 Ang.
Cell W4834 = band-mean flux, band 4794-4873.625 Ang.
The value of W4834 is 4.98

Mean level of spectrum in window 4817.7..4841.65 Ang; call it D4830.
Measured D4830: 5.04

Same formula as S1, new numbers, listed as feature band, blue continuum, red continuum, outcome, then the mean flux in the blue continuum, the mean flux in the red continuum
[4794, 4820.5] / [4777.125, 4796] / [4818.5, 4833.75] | -1.9 Ang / 4.78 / 4.94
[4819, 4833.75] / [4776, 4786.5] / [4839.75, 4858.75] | 0.3 Ang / 4.79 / 5.16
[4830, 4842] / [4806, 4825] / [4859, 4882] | -1.4 Ang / 5.1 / 4.3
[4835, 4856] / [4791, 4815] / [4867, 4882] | -2.5 Ang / 5.08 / 4.35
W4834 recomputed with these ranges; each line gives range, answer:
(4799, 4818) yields 5.25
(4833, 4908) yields 4.73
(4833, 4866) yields 4.95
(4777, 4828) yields 4.97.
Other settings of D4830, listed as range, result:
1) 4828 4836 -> 5.16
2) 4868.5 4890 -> 4.43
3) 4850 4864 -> 4.84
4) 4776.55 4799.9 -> 4.79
